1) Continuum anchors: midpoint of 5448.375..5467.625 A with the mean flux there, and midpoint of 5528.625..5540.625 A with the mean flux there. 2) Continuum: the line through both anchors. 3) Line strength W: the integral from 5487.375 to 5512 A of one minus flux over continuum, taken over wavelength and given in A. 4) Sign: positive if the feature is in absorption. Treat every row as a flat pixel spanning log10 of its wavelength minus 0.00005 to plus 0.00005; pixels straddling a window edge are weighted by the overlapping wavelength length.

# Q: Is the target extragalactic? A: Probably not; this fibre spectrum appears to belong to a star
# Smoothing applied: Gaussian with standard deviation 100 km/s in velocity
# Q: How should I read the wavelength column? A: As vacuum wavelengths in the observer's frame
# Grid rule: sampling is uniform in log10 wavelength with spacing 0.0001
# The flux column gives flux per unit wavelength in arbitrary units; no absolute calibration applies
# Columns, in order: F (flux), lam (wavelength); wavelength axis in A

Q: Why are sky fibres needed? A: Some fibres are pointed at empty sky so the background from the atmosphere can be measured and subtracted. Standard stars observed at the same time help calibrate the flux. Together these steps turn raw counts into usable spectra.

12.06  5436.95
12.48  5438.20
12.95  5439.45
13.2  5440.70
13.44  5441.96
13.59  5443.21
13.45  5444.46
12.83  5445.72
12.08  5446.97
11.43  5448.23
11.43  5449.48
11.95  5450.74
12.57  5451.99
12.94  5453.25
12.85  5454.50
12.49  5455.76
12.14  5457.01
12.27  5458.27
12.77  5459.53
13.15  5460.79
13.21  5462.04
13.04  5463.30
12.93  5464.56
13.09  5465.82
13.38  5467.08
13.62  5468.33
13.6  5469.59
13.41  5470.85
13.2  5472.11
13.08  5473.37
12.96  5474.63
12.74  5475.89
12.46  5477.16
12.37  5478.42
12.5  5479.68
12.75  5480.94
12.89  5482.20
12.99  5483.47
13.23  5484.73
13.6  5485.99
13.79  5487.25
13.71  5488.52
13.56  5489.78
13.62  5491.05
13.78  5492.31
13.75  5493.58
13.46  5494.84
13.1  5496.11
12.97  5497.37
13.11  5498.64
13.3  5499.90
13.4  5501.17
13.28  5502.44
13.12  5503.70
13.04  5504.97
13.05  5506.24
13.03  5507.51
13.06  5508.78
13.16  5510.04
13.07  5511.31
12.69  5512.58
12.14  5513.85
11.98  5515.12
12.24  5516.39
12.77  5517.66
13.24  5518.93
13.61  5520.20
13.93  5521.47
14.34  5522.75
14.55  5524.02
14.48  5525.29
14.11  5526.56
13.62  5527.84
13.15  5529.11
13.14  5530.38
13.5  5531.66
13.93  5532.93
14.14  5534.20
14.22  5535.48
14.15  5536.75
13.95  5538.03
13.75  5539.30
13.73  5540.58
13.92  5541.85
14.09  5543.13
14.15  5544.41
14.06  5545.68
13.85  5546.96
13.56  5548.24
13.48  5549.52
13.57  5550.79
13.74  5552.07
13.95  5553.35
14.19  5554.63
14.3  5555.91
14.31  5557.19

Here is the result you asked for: -0.1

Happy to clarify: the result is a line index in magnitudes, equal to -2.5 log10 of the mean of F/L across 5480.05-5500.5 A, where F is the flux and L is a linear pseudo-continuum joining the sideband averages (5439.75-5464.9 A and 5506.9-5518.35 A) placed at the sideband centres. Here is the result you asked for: -0.055 mag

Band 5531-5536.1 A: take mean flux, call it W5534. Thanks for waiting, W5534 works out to 13.9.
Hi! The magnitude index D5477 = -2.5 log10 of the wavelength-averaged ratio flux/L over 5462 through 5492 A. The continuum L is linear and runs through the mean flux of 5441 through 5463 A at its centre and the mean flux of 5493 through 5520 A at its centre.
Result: -0.03 mag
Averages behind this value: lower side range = 12.6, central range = 13.2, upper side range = 13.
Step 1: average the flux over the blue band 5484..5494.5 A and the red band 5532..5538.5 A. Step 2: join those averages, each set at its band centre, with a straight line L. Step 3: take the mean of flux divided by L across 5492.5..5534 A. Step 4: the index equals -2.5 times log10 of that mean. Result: 0.04 mag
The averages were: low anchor 13.6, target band 13.3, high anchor 14.1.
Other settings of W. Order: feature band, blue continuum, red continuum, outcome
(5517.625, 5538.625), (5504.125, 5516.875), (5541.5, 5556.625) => -0.89 A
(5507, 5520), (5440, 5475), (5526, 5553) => 0.71 A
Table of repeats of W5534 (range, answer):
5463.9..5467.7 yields 13.1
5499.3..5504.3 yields 13.3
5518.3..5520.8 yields 13.4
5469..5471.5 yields 13.5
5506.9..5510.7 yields 13.1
